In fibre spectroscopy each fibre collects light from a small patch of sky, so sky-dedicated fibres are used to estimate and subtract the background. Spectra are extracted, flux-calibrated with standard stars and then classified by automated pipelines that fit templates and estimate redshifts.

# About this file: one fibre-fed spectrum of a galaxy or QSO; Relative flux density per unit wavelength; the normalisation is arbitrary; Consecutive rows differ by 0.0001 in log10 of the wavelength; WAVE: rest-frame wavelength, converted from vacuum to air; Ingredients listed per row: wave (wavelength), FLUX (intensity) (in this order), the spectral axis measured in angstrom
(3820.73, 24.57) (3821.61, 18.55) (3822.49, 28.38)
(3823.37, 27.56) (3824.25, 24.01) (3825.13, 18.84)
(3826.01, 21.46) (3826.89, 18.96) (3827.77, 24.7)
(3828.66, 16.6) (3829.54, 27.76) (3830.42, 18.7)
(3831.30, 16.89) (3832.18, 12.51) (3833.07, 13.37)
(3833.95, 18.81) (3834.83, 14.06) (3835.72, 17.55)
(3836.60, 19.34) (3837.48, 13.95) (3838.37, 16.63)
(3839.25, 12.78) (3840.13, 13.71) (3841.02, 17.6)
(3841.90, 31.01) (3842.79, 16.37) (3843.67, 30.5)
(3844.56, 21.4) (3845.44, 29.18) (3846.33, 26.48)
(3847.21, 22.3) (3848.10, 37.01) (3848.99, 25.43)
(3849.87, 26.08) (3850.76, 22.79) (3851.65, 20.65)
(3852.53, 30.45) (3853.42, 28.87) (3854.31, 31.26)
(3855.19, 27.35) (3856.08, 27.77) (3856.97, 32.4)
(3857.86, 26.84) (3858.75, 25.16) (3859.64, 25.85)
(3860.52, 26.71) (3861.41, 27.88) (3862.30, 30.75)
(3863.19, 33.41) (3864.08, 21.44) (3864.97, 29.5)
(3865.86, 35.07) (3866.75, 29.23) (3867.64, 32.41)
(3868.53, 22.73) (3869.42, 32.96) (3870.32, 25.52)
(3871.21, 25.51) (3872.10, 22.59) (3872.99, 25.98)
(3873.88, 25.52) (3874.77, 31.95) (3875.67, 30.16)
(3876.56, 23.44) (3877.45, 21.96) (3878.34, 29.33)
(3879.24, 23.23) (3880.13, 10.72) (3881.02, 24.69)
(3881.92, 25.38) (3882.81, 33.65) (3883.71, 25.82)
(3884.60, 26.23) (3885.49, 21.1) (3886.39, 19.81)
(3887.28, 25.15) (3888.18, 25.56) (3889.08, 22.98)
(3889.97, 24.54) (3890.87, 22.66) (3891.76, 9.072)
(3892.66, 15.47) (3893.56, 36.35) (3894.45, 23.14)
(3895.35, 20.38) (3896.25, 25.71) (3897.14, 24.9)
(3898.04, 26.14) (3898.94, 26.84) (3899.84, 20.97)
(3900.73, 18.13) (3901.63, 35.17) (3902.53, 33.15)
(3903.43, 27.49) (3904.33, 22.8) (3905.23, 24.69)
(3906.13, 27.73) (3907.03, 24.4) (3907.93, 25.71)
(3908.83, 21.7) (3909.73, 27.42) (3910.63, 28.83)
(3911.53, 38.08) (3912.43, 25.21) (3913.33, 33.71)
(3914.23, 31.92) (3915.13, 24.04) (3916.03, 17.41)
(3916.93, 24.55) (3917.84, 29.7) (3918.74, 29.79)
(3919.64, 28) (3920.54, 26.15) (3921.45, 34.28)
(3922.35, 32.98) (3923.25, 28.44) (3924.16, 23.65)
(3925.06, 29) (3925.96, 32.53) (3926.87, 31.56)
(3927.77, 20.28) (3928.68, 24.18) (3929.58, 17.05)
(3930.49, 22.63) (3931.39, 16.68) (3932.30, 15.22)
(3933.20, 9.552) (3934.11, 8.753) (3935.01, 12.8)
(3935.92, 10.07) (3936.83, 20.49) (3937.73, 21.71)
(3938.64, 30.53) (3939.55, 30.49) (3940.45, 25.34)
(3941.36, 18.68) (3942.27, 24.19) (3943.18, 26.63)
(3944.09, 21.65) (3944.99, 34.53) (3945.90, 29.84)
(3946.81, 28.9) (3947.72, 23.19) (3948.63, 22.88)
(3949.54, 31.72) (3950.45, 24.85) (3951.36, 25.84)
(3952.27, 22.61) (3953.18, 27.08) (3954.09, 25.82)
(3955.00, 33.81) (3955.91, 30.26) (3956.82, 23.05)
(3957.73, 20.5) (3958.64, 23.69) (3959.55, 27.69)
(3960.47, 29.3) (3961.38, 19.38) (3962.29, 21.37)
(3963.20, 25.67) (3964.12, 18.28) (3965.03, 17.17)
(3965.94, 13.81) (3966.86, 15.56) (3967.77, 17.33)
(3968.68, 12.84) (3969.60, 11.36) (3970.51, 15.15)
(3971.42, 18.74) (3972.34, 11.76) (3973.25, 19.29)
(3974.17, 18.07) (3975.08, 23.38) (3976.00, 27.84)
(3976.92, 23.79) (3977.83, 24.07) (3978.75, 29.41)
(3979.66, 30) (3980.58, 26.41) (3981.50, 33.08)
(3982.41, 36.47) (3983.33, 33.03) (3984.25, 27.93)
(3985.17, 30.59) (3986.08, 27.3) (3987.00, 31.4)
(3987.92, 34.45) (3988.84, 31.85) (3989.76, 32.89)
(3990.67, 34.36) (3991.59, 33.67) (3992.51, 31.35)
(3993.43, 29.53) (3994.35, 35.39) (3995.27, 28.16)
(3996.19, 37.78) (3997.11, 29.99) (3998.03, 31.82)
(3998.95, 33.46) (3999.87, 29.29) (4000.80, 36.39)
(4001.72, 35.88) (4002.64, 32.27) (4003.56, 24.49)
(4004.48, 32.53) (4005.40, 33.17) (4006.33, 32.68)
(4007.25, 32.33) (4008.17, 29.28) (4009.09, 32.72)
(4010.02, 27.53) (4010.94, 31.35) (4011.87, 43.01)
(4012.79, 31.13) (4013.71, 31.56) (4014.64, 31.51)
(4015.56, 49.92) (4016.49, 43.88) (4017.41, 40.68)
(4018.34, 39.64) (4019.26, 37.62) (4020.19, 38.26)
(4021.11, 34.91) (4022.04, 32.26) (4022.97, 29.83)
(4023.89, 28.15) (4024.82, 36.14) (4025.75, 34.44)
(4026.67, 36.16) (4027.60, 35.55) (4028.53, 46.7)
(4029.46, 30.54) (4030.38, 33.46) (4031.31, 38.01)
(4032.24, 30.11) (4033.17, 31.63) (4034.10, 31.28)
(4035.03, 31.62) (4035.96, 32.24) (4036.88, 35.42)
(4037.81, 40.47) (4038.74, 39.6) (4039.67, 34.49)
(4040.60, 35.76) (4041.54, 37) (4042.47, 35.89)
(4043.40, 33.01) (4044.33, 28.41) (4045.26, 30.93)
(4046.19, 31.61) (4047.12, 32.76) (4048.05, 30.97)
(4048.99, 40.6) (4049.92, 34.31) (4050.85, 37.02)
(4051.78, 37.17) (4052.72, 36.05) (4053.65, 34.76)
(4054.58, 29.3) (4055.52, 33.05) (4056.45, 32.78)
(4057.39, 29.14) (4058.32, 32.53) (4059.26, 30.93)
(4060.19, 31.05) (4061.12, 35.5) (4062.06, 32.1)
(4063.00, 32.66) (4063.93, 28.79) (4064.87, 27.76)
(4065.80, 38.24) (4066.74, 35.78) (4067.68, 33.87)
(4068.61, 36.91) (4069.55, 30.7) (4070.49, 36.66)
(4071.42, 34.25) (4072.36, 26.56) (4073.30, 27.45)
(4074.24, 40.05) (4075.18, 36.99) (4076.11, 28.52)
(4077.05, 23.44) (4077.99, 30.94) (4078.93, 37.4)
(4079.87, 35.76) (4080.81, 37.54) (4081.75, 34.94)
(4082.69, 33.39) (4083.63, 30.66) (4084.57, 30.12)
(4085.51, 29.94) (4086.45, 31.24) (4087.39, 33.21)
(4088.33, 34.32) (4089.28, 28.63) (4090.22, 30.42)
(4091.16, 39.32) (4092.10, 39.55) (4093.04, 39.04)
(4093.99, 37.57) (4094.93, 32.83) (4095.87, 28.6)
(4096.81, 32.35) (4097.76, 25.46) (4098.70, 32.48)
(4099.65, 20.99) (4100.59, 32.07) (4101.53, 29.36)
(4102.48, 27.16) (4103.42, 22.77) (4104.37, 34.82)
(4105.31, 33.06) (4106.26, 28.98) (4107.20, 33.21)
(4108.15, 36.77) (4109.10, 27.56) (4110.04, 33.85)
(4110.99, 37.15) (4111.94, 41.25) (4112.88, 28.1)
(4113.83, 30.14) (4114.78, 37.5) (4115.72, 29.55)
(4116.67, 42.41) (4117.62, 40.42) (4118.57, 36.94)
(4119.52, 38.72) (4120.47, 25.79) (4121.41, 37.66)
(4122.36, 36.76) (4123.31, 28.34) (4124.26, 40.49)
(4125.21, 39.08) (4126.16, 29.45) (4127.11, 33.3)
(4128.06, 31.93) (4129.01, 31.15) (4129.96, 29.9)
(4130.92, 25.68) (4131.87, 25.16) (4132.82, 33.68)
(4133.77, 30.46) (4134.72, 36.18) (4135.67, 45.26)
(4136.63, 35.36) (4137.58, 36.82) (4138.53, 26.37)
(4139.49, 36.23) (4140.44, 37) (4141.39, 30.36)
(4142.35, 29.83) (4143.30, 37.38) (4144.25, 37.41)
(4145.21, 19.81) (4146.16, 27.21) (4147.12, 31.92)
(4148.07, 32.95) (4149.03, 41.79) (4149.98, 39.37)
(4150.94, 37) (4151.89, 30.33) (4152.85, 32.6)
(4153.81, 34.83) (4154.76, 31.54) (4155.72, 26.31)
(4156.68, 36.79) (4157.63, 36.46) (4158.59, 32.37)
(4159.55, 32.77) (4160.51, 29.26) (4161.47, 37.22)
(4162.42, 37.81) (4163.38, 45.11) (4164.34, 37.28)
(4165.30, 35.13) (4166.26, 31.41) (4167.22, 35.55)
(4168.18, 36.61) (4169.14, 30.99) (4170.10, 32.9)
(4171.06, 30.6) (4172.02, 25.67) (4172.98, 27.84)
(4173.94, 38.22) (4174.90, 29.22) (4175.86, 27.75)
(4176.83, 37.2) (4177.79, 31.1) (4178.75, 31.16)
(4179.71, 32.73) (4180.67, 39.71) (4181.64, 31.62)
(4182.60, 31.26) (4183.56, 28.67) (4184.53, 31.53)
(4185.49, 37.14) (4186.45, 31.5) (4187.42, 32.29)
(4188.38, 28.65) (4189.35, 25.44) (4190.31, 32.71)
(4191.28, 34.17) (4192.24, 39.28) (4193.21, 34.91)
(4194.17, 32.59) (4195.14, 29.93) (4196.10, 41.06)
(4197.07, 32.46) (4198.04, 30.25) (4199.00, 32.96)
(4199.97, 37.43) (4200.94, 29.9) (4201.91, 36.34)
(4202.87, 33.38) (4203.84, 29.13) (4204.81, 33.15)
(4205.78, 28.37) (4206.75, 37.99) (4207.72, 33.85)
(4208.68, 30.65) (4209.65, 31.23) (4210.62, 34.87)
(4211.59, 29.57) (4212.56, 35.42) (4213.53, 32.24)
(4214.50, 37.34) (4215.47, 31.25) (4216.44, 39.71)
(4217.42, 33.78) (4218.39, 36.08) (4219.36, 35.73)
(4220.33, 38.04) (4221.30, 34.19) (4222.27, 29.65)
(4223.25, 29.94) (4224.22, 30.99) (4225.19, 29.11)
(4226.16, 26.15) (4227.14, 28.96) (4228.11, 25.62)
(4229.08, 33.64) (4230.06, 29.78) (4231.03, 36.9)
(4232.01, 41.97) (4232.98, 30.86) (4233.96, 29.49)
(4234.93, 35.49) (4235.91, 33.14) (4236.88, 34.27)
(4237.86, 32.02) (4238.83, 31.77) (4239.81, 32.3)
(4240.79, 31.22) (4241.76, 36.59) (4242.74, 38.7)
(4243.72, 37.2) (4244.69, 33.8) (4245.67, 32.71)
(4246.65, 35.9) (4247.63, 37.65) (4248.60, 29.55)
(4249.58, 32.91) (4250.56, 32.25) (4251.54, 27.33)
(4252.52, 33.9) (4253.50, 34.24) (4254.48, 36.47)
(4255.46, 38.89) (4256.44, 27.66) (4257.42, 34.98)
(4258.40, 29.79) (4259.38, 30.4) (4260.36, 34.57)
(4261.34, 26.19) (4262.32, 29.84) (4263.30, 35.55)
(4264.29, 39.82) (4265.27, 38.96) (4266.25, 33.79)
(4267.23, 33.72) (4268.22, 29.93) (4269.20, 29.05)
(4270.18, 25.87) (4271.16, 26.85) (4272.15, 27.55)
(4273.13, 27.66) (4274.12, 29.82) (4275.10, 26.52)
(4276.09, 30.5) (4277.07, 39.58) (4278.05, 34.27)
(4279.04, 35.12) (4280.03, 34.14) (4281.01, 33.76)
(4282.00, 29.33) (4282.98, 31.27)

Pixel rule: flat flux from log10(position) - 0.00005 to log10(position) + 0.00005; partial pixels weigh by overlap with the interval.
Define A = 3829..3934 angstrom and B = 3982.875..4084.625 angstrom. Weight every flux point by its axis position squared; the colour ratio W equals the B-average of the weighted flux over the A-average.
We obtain 1.5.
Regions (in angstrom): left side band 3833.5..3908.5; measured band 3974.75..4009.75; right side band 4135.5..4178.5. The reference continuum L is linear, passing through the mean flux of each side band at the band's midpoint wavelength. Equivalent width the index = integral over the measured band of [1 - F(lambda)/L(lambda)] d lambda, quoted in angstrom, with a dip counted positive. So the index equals -3.06 angstrom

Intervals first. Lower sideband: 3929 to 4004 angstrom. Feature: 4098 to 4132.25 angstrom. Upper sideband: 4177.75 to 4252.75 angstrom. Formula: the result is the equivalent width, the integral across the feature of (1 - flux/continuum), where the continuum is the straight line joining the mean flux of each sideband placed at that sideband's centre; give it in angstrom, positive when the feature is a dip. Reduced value -3.0 angstrom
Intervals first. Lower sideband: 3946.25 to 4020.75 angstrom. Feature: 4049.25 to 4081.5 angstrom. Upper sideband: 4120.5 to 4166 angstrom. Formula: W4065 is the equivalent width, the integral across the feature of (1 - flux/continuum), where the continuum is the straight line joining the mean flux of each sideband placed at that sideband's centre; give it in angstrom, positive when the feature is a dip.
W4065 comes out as -2.1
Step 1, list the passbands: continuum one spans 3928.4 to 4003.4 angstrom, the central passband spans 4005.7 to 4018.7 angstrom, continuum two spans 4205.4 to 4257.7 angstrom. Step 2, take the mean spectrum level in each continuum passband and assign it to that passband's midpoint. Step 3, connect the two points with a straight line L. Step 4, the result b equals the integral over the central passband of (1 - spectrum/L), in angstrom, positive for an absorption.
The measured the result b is -4.34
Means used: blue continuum 25.2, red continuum 33.2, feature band 35.4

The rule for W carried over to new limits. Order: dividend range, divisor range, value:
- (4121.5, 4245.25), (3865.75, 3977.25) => 1.56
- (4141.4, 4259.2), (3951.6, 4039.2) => 1.22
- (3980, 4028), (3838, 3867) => 1.38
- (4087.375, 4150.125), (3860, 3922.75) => 1.41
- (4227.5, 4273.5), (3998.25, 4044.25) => 1.06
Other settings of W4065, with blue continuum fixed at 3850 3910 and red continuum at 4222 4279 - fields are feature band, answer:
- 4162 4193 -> -2.0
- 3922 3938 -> 3.5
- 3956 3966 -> 1.8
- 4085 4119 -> -3.4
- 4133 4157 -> -2.5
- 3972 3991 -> -0.3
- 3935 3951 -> 1.3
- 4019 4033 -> -3.1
